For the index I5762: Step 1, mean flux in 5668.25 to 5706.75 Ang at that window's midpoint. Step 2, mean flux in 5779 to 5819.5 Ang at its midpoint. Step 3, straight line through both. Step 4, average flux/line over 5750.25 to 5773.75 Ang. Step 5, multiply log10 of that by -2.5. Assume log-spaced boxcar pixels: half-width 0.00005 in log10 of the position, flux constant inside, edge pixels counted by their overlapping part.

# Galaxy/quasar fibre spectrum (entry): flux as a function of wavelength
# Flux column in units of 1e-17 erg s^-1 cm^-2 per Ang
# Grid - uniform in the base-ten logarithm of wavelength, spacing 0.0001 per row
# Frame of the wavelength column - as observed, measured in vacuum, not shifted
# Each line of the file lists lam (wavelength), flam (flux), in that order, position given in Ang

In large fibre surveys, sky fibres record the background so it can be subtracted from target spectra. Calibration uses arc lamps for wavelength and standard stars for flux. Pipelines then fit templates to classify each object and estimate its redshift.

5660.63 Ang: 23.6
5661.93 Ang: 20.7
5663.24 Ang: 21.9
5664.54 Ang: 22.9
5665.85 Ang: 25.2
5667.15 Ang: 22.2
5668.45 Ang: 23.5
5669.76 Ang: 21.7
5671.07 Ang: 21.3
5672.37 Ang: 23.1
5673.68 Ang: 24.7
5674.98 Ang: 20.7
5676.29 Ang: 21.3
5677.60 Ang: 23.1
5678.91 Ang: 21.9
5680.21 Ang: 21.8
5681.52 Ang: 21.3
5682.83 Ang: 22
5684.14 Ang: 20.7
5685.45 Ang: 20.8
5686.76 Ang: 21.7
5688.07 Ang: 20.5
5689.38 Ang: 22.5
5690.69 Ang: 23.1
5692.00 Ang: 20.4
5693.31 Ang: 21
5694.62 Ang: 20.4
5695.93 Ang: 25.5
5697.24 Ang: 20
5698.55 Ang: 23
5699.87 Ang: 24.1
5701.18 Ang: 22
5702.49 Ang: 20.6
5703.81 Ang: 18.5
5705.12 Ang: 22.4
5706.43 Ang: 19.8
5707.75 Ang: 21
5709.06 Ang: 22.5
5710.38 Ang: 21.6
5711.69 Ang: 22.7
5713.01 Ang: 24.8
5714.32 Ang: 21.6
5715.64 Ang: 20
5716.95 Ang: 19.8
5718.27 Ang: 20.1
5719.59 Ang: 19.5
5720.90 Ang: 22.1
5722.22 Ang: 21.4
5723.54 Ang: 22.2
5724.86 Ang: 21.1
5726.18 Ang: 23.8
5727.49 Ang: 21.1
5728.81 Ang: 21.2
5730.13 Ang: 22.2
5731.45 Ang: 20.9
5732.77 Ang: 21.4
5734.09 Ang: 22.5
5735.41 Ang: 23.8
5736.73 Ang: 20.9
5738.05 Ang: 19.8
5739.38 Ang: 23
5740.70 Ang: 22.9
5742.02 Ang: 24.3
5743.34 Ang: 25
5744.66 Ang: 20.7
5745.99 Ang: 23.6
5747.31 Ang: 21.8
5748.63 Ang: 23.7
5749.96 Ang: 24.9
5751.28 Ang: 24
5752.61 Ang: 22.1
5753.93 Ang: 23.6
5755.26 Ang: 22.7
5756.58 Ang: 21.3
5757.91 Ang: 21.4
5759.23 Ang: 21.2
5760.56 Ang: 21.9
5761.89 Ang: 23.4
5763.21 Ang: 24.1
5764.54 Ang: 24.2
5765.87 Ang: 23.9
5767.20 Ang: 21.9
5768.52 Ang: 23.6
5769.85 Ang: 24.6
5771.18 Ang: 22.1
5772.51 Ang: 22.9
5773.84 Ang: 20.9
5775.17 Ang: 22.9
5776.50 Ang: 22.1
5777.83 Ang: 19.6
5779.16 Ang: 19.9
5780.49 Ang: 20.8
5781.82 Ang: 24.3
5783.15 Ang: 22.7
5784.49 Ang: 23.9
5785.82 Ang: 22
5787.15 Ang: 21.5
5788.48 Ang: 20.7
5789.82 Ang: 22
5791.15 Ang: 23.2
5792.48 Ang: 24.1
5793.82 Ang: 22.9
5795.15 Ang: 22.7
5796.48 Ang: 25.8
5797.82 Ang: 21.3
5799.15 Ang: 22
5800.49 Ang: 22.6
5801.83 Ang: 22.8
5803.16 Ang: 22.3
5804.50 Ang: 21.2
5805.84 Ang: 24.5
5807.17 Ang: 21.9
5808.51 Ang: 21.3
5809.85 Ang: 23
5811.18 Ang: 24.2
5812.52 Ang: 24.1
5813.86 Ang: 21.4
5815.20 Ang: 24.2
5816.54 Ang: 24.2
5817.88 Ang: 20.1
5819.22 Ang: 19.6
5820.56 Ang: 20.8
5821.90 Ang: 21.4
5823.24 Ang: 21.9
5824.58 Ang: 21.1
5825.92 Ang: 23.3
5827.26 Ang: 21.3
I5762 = -0.03 mag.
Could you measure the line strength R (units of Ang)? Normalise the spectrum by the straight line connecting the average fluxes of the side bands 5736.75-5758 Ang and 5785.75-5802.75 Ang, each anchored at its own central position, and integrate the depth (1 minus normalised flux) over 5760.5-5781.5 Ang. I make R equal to 0.20 Ang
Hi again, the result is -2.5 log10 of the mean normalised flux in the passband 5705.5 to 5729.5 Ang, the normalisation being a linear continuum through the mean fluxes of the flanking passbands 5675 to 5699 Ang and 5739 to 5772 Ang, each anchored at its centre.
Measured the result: 0.04 mag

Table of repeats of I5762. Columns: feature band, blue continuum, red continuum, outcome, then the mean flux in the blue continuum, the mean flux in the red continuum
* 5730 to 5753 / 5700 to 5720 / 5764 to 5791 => -0.044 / 21.2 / 22.3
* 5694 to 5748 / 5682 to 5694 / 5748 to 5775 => 0.011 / 21.4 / 22.9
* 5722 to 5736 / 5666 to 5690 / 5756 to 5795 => 0.012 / 22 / 22.4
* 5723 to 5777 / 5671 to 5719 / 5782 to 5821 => -0.022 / 21.7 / 22.5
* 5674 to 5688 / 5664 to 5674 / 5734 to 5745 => 0.068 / 23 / 22.6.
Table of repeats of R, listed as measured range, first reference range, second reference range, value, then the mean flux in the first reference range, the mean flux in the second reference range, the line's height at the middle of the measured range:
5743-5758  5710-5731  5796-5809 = -0.7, 21.6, 22.5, 21.9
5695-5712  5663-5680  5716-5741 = 0.2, 22.6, 21.5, 22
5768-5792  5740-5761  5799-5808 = 0.4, 22.8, 22.5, 22.6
